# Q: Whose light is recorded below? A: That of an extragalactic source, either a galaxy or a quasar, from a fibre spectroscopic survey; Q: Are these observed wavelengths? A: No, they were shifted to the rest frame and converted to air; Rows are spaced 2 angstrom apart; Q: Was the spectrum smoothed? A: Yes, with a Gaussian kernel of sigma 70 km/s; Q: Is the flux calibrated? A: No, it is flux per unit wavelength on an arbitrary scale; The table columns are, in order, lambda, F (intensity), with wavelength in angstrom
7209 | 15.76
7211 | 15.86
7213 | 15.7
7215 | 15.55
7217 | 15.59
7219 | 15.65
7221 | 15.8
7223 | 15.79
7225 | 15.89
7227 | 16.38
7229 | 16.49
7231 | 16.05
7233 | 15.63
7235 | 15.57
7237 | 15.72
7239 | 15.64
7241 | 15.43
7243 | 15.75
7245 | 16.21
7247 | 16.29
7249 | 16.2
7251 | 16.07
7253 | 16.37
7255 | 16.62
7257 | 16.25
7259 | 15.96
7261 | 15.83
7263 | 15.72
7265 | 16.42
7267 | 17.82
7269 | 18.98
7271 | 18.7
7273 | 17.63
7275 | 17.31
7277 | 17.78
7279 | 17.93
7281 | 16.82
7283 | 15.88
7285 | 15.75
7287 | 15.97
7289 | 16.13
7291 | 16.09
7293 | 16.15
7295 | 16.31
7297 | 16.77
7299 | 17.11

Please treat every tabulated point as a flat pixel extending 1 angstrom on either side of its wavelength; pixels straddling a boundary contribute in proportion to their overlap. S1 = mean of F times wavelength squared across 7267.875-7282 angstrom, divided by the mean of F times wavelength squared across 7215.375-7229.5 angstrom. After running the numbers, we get 1.14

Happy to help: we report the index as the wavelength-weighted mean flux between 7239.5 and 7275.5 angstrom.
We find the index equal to 16.6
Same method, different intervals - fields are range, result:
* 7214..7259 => 16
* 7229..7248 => 15.8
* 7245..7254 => 16.2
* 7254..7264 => 16.1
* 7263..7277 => 17.7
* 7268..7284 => 17.6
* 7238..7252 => 15.9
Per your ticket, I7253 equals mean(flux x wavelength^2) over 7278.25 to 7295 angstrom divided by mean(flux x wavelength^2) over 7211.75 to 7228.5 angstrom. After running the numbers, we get 1.1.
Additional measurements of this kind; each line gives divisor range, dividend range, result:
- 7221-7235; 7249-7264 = 1.02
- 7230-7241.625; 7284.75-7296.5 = 1.04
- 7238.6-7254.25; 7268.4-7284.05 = 1.11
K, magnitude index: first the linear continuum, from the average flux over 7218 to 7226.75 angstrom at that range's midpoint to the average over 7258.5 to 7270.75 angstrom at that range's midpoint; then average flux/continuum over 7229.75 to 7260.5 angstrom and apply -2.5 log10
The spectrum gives 0.03 mag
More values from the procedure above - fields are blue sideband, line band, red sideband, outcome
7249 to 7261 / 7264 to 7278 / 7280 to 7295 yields -0.10 mag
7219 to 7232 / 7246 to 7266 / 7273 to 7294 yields 0.01 mag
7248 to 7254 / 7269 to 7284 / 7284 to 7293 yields -0.09 mag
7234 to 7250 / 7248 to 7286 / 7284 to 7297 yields -0.06 mag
